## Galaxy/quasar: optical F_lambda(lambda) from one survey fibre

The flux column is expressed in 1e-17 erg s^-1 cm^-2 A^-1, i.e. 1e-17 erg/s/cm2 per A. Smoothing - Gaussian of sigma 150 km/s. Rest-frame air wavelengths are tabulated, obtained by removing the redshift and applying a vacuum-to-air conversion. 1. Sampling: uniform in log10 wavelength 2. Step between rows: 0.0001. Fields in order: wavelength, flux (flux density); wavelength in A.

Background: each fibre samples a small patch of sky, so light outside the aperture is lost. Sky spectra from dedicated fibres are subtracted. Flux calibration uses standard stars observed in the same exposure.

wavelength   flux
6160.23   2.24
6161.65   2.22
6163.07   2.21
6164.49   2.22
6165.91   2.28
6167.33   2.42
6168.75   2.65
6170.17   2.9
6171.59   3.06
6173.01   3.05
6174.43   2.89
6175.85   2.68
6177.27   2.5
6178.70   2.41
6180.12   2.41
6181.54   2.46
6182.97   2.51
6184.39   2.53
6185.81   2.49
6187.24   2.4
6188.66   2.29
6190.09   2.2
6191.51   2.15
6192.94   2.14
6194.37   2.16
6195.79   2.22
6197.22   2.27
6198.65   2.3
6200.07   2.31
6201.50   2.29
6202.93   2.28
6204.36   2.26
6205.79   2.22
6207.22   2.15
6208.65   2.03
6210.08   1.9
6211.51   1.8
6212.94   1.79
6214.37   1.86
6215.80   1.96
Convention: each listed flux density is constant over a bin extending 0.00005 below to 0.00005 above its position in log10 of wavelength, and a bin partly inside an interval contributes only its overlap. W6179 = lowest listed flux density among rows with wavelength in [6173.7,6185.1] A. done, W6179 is 2.41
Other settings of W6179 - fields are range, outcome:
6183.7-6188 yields 2.4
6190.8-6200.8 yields 2.14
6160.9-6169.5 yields 2.21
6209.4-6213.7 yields 1.79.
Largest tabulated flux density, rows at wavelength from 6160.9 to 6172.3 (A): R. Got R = 3.06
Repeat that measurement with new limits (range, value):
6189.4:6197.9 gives 2.27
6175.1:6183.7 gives 2.68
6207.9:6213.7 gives 2.03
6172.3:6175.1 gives 3.05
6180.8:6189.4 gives 2.53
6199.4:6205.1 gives 2.31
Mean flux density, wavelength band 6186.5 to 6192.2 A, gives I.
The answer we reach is 2.26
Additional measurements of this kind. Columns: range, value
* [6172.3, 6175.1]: 2.97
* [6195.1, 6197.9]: 2.24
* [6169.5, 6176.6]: 2.92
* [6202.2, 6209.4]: 2.18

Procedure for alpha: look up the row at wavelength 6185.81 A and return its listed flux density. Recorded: 2.49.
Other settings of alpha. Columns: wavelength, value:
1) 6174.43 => 2.89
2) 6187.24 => 2.4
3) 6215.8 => 1.96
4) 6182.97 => 2.51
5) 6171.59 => 3.06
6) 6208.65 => 2.03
